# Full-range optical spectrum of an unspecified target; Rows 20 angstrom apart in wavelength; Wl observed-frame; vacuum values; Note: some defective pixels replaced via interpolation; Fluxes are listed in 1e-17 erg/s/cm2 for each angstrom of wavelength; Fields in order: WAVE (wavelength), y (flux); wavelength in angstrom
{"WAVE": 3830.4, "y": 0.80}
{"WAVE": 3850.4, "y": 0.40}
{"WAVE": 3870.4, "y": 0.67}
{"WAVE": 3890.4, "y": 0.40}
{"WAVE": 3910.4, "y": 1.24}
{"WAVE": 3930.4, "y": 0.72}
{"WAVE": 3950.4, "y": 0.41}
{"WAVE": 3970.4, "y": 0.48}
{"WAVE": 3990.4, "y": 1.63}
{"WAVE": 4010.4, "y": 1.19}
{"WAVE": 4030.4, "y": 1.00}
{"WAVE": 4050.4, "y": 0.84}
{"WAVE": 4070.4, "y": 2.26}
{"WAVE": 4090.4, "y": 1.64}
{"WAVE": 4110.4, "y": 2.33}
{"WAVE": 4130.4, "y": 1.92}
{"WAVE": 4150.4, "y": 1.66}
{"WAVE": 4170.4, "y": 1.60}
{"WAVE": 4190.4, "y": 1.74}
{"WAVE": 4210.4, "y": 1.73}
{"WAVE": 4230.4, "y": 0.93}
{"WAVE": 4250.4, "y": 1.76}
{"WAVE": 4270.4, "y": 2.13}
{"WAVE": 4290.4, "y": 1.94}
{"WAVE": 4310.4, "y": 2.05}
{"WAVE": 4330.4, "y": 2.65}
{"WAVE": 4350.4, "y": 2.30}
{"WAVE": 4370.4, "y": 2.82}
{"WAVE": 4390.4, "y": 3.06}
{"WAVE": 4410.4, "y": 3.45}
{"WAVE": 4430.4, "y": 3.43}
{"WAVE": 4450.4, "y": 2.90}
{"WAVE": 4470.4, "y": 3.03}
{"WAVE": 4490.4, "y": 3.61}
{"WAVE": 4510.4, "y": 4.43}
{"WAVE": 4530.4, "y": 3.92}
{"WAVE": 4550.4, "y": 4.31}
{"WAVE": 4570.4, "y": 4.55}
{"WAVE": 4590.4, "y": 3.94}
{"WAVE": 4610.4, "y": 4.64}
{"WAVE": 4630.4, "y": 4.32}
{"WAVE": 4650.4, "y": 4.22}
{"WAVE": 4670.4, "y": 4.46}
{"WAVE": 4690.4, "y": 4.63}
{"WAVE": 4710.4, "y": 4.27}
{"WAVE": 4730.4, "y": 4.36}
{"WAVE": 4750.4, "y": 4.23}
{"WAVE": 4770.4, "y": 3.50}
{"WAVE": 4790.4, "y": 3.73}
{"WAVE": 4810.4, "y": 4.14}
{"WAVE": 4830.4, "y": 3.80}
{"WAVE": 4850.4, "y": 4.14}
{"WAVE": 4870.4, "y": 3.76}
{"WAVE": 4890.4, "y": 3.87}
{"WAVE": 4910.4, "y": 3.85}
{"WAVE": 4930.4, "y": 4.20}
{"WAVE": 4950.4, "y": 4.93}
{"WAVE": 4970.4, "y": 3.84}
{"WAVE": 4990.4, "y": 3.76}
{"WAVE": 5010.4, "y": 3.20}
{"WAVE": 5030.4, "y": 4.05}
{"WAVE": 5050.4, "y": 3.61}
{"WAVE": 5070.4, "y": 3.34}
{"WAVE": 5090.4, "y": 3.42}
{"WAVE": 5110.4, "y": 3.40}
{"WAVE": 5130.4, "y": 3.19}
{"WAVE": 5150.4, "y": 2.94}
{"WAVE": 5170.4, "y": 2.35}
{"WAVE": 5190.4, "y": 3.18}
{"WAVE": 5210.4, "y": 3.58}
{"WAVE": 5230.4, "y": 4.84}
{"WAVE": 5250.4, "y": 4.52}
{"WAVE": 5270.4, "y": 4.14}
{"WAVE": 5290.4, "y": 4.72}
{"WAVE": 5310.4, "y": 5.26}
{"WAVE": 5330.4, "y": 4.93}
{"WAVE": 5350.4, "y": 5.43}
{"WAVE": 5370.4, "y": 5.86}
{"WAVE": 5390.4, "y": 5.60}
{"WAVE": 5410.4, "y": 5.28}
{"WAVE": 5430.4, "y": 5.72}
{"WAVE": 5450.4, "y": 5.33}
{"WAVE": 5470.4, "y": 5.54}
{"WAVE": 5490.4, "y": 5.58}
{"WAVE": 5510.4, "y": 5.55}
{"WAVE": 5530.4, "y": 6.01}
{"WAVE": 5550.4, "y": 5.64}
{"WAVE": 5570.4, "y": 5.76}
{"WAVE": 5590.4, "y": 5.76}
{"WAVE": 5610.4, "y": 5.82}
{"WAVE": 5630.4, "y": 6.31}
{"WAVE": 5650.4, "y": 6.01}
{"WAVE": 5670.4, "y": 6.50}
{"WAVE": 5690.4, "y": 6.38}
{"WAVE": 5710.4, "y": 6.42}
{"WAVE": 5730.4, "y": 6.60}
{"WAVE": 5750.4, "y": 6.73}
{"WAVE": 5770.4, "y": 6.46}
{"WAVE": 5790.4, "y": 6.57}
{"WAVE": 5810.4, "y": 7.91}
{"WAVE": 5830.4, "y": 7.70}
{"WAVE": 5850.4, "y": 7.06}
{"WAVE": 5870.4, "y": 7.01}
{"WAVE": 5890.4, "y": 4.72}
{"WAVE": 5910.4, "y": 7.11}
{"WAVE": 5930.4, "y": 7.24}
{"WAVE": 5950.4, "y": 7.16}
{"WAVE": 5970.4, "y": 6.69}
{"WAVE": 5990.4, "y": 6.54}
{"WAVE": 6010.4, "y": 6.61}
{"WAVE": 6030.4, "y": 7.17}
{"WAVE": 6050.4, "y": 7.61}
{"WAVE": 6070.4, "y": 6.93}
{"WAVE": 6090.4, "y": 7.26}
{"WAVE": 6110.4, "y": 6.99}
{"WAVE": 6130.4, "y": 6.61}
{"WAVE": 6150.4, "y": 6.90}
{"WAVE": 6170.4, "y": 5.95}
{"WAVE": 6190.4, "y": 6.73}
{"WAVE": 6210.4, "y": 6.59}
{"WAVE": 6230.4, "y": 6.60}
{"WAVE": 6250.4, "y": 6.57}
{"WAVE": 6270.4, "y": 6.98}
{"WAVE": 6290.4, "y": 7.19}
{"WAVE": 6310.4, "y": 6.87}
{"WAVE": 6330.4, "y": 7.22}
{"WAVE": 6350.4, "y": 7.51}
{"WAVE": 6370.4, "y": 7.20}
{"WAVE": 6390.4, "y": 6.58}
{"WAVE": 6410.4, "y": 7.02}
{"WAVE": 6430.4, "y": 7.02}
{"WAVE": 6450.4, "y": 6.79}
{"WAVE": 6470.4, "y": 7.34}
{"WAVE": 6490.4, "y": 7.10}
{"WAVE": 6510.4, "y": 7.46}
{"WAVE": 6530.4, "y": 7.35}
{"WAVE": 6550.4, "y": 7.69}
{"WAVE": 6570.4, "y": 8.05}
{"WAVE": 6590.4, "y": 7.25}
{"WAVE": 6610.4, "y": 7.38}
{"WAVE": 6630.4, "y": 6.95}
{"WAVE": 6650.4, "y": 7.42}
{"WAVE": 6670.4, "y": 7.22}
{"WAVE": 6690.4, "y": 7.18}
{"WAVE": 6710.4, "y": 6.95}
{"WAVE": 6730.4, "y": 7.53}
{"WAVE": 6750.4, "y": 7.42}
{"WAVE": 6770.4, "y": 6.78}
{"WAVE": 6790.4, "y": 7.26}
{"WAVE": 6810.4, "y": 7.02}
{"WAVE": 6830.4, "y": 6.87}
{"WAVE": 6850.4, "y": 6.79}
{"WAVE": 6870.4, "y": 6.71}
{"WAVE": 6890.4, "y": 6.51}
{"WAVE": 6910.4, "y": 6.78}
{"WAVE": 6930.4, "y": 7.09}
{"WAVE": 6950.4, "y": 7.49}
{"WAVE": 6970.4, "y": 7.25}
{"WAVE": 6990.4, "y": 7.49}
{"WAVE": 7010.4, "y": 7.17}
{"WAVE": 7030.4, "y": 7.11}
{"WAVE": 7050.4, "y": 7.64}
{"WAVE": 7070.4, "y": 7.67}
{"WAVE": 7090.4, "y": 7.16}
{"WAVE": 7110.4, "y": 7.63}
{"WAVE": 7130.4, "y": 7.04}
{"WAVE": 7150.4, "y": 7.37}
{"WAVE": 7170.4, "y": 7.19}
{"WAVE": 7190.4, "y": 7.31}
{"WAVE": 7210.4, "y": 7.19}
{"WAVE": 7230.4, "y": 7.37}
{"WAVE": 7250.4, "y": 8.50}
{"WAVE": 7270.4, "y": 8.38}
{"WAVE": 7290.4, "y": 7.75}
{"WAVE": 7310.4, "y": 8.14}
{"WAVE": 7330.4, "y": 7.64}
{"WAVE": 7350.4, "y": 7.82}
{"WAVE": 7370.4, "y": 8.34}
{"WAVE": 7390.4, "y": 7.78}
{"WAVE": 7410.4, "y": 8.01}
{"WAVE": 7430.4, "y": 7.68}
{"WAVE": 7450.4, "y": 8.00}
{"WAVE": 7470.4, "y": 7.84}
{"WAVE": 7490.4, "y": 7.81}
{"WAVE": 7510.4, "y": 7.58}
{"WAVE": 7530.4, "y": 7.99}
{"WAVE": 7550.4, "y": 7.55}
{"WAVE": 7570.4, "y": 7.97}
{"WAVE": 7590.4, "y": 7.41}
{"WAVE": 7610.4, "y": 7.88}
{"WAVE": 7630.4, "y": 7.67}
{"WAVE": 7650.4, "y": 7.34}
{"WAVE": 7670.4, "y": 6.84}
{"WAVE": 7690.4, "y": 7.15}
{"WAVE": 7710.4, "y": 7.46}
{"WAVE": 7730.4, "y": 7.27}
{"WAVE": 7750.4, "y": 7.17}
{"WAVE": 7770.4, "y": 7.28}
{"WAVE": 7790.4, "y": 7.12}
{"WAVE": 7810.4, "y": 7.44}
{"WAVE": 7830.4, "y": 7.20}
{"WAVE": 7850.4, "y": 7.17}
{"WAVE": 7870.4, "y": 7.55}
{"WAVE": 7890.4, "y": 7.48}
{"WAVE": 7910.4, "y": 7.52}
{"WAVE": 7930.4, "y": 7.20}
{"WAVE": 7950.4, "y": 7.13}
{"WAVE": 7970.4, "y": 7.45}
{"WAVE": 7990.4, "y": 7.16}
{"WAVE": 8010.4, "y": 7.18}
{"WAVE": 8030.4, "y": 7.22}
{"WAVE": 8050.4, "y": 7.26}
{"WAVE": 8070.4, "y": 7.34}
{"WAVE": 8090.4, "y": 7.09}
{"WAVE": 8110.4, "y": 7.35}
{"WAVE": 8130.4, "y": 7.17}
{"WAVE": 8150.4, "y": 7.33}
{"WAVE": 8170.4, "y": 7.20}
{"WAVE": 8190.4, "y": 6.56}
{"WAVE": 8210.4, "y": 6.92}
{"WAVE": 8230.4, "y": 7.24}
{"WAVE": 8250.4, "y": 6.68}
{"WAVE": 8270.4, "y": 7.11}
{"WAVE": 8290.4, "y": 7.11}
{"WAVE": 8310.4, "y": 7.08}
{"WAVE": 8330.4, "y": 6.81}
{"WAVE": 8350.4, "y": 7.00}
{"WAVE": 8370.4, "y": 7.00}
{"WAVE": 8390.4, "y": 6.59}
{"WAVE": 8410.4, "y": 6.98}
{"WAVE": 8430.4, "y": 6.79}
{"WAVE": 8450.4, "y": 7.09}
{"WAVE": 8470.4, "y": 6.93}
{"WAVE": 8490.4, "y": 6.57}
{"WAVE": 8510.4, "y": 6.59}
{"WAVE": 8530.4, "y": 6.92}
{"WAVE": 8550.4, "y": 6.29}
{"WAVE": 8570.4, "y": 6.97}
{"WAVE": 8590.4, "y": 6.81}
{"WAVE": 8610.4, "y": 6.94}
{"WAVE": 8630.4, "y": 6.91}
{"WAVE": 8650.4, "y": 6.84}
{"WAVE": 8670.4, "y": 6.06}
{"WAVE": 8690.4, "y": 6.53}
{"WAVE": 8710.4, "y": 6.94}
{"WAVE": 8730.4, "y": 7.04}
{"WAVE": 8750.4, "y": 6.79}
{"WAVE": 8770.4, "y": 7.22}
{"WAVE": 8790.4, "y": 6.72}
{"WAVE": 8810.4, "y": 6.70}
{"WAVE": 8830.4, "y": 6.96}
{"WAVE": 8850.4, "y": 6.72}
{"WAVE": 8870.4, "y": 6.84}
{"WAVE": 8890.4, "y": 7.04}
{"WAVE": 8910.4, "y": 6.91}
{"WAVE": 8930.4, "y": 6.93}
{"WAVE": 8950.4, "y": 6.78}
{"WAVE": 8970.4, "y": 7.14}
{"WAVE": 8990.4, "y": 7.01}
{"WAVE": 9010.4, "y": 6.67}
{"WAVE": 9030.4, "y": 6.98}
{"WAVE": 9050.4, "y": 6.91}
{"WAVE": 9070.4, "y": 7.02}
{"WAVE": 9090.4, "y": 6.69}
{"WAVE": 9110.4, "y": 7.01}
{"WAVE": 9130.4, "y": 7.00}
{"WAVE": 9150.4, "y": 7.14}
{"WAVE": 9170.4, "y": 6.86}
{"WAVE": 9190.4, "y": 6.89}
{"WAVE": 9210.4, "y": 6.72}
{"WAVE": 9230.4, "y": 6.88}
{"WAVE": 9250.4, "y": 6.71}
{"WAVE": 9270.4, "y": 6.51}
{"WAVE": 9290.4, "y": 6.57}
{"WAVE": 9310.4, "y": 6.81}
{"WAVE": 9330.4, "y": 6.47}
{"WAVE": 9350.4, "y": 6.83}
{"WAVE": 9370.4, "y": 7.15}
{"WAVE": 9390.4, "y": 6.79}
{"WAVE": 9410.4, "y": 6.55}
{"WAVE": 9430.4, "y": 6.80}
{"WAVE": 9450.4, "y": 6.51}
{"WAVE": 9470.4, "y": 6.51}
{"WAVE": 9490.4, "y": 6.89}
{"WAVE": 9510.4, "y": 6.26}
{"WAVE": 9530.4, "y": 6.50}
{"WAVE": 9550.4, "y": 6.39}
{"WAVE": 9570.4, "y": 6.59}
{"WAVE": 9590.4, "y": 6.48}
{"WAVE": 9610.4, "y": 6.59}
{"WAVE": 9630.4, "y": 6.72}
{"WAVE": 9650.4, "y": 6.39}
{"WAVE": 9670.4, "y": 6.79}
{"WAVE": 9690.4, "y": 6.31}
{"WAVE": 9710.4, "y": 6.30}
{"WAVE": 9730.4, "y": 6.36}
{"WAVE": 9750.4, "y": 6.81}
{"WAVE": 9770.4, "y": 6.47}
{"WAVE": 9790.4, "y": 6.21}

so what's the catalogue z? 0.000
